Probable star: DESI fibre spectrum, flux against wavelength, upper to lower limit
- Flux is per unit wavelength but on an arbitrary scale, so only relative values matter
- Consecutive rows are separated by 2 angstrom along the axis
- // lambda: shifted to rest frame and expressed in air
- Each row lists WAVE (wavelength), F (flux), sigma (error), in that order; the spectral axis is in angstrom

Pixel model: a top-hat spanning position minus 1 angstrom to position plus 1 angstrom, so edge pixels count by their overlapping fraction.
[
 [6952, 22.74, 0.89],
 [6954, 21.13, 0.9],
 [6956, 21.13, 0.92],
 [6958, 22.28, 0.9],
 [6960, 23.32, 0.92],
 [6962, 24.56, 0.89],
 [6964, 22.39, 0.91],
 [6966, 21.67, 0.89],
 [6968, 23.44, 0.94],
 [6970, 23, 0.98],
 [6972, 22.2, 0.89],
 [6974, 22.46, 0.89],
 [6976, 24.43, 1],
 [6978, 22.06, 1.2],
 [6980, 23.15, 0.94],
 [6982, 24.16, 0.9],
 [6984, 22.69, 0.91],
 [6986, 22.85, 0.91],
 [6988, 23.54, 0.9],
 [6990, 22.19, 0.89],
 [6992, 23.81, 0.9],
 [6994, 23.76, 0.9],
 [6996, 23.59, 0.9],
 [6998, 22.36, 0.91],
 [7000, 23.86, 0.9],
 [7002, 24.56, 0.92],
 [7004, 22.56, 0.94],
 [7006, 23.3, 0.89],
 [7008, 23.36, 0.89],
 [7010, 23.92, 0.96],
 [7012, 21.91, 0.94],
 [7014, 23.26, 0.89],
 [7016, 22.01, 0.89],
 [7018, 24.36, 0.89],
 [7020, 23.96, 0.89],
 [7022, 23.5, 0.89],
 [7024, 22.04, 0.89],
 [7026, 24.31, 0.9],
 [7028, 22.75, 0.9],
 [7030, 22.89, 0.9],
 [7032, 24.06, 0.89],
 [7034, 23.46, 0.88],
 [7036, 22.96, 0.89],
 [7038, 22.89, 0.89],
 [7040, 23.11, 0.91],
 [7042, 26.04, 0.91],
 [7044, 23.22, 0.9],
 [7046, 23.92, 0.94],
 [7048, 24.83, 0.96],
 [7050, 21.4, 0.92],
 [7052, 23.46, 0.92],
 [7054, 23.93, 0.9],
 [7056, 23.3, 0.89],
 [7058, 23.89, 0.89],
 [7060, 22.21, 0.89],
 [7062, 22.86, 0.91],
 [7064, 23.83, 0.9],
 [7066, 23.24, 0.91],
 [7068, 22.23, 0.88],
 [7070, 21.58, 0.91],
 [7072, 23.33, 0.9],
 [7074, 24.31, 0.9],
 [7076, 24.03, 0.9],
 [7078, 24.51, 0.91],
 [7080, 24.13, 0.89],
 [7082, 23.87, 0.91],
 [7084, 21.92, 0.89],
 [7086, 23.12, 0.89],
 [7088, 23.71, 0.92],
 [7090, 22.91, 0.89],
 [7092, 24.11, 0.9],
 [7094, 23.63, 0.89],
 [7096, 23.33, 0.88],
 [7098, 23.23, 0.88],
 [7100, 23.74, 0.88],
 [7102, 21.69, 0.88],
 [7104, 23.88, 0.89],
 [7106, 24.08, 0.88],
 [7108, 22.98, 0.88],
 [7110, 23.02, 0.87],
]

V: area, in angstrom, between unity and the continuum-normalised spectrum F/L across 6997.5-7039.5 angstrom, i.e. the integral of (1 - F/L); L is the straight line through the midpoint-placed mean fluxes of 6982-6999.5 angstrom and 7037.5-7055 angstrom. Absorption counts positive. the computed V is 0.29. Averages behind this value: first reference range 23.2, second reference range 23.7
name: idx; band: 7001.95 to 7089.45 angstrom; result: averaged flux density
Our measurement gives 23.3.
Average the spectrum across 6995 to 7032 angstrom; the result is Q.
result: 23.3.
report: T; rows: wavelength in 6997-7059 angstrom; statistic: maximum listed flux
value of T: 26.04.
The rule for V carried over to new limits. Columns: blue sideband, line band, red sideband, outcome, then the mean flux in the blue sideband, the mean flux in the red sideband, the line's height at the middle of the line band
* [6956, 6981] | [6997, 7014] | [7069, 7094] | -0.14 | 22.8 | 23.5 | 23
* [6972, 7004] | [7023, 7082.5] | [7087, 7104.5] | -0.29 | 23.2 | 23.3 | 23.3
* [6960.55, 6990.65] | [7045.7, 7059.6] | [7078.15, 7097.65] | -0.09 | 23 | 23.5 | 23.3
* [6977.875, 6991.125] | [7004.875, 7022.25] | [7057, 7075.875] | -0.17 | 23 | 23.1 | 23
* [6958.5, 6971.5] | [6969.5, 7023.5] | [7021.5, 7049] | 0.12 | 23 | 23.6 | 23.3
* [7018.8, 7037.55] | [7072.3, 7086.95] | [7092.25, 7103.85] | -0.26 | 23.3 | 23.2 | 23.3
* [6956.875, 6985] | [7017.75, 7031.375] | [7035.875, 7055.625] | 0.03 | 23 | 23.6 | 23.4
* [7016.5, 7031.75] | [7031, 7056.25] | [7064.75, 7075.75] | -0.38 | 23.4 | 23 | 23.2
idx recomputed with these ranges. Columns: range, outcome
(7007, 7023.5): 23.2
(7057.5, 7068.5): 23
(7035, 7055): 23.6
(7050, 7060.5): 23.2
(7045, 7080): 23.4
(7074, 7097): 23.6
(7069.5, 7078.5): 23.6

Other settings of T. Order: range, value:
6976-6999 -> 24.43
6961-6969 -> 24.56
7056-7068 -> 23.89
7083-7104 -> 24.11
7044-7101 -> 24.83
